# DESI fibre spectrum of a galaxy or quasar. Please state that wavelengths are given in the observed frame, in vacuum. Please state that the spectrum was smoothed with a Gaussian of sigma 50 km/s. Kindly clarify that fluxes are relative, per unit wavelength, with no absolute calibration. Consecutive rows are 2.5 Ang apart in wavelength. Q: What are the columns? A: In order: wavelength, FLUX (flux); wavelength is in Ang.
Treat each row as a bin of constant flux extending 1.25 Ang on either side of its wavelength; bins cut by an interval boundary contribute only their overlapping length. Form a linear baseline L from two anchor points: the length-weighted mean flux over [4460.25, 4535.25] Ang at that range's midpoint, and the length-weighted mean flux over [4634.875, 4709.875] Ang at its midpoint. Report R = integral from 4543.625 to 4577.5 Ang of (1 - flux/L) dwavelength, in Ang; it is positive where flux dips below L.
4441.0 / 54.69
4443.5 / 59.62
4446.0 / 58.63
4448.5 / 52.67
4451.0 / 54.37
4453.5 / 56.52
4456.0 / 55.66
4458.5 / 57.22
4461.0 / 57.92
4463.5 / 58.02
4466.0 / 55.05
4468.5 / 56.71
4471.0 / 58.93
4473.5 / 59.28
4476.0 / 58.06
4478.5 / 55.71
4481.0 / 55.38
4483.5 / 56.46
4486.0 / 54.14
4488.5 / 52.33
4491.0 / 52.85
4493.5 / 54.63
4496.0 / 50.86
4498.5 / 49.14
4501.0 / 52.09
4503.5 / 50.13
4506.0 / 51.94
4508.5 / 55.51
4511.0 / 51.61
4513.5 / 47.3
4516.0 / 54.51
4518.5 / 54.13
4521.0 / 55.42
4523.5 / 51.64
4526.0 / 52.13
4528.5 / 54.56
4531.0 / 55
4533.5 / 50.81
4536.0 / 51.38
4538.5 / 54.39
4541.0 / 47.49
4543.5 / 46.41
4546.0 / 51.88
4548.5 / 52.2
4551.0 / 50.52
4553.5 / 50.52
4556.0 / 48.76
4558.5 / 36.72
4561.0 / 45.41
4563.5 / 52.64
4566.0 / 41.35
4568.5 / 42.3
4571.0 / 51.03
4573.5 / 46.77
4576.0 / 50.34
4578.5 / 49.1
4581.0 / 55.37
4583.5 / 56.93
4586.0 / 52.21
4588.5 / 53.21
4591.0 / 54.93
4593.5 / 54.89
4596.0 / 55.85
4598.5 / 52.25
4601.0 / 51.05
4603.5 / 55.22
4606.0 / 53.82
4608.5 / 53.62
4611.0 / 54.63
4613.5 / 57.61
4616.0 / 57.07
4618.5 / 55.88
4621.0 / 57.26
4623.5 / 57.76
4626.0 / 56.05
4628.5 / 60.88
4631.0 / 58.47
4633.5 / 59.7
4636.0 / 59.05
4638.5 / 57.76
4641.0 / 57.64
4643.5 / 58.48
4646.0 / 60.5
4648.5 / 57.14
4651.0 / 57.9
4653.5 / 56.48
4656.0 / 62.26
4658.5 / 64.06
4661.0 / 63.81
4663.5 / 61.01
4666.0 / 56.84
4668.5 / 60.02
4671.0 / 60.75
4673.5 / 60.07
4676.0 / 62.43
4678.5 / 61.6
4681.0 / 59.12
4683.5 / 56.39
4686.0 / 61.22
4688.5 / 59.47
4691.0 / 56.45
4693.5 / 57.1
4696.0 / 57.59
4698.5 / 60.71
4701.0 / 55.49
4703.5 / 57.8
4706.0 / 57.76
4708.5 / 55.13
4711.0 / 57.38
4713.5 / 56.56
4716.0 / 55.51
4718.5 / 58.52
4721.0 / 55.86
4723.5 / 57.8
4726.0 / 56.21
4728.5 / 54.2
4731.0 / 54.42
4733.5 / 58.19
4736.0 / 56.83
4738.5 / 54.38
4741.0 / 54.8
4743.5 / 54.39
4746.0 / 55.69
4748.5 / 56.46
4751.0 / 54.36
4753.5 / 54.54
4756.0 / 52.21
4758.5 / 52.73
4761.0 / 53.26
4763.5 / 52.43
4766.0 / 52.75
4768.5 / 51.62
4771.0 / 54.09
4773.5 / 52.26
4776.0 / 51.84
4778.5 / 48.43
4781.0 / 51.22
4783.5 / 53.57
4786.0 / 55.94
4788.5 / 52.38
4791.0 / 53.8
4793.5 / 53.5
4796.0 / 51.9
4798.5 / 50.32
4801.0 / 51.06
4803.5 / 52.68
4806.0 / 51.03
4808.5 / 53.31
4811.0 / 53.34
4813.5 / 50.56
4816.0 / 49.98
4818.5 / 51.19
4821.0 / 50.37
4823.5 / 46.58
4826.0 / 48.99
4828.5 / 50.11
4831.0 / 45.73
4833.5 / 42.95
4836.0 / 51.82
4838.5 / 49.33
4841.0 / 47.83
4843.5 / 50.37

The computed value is 4.94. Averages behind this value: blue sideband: 54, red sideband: 59.1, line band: 47.7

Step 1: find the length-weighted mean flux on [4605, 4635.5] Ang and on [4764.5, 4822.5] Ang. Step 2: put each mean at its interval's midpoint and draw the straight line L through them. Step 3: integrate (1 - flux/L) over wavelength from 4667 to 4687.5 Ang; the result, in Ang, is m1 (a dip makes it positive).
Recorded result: -1.78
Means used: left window 57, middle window 60.2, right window 52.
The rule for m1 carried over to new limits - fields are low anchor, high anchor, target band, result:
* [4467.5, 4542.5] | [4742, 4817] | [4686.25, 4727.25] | -3.39 Ang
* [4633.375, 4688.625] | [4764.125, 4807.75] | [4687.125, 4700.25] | -0.09 Ang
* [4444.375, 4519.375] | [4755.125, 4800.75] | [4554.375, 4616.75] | 2.98 Ang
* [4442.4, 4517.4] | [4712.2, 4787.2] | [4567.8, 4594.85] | 1.42 Ang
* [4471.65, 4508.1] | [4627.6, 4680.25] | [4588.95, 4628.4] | 1.96 Ang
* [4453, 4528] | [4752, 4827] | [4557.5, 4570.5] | 2.30 Ang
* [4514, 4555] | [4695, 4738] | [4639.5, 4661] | -1.77 Ang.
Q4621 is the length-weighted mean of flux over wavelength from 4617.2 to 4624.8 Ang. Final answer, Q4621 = 57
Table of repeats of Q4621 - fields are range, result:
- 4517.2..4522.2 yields 54.8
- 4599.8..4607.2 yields 53.4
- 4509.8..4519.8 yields 51.9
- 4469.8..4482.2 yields 57.5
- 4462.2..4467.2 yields 56.6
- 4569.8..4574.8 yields 48.9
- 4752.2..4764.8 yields 53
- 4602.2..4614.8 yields 55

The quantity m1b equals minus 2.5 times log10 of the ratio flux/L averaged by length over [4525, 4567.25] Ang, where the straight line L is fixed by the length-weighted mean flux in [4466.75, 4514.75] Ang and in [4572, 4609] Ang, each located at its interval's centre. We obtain 0.08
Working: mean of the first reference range 53.9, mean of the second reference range 53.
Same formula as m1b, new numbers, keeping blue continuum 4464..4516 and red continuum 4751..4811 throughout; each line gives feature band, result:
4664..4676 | -0.13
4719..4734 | -0.07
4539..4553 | 0.08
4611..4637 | -0.09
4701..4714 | -0.08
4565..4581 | 0.13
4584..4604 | -0.01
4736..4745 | -0.04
